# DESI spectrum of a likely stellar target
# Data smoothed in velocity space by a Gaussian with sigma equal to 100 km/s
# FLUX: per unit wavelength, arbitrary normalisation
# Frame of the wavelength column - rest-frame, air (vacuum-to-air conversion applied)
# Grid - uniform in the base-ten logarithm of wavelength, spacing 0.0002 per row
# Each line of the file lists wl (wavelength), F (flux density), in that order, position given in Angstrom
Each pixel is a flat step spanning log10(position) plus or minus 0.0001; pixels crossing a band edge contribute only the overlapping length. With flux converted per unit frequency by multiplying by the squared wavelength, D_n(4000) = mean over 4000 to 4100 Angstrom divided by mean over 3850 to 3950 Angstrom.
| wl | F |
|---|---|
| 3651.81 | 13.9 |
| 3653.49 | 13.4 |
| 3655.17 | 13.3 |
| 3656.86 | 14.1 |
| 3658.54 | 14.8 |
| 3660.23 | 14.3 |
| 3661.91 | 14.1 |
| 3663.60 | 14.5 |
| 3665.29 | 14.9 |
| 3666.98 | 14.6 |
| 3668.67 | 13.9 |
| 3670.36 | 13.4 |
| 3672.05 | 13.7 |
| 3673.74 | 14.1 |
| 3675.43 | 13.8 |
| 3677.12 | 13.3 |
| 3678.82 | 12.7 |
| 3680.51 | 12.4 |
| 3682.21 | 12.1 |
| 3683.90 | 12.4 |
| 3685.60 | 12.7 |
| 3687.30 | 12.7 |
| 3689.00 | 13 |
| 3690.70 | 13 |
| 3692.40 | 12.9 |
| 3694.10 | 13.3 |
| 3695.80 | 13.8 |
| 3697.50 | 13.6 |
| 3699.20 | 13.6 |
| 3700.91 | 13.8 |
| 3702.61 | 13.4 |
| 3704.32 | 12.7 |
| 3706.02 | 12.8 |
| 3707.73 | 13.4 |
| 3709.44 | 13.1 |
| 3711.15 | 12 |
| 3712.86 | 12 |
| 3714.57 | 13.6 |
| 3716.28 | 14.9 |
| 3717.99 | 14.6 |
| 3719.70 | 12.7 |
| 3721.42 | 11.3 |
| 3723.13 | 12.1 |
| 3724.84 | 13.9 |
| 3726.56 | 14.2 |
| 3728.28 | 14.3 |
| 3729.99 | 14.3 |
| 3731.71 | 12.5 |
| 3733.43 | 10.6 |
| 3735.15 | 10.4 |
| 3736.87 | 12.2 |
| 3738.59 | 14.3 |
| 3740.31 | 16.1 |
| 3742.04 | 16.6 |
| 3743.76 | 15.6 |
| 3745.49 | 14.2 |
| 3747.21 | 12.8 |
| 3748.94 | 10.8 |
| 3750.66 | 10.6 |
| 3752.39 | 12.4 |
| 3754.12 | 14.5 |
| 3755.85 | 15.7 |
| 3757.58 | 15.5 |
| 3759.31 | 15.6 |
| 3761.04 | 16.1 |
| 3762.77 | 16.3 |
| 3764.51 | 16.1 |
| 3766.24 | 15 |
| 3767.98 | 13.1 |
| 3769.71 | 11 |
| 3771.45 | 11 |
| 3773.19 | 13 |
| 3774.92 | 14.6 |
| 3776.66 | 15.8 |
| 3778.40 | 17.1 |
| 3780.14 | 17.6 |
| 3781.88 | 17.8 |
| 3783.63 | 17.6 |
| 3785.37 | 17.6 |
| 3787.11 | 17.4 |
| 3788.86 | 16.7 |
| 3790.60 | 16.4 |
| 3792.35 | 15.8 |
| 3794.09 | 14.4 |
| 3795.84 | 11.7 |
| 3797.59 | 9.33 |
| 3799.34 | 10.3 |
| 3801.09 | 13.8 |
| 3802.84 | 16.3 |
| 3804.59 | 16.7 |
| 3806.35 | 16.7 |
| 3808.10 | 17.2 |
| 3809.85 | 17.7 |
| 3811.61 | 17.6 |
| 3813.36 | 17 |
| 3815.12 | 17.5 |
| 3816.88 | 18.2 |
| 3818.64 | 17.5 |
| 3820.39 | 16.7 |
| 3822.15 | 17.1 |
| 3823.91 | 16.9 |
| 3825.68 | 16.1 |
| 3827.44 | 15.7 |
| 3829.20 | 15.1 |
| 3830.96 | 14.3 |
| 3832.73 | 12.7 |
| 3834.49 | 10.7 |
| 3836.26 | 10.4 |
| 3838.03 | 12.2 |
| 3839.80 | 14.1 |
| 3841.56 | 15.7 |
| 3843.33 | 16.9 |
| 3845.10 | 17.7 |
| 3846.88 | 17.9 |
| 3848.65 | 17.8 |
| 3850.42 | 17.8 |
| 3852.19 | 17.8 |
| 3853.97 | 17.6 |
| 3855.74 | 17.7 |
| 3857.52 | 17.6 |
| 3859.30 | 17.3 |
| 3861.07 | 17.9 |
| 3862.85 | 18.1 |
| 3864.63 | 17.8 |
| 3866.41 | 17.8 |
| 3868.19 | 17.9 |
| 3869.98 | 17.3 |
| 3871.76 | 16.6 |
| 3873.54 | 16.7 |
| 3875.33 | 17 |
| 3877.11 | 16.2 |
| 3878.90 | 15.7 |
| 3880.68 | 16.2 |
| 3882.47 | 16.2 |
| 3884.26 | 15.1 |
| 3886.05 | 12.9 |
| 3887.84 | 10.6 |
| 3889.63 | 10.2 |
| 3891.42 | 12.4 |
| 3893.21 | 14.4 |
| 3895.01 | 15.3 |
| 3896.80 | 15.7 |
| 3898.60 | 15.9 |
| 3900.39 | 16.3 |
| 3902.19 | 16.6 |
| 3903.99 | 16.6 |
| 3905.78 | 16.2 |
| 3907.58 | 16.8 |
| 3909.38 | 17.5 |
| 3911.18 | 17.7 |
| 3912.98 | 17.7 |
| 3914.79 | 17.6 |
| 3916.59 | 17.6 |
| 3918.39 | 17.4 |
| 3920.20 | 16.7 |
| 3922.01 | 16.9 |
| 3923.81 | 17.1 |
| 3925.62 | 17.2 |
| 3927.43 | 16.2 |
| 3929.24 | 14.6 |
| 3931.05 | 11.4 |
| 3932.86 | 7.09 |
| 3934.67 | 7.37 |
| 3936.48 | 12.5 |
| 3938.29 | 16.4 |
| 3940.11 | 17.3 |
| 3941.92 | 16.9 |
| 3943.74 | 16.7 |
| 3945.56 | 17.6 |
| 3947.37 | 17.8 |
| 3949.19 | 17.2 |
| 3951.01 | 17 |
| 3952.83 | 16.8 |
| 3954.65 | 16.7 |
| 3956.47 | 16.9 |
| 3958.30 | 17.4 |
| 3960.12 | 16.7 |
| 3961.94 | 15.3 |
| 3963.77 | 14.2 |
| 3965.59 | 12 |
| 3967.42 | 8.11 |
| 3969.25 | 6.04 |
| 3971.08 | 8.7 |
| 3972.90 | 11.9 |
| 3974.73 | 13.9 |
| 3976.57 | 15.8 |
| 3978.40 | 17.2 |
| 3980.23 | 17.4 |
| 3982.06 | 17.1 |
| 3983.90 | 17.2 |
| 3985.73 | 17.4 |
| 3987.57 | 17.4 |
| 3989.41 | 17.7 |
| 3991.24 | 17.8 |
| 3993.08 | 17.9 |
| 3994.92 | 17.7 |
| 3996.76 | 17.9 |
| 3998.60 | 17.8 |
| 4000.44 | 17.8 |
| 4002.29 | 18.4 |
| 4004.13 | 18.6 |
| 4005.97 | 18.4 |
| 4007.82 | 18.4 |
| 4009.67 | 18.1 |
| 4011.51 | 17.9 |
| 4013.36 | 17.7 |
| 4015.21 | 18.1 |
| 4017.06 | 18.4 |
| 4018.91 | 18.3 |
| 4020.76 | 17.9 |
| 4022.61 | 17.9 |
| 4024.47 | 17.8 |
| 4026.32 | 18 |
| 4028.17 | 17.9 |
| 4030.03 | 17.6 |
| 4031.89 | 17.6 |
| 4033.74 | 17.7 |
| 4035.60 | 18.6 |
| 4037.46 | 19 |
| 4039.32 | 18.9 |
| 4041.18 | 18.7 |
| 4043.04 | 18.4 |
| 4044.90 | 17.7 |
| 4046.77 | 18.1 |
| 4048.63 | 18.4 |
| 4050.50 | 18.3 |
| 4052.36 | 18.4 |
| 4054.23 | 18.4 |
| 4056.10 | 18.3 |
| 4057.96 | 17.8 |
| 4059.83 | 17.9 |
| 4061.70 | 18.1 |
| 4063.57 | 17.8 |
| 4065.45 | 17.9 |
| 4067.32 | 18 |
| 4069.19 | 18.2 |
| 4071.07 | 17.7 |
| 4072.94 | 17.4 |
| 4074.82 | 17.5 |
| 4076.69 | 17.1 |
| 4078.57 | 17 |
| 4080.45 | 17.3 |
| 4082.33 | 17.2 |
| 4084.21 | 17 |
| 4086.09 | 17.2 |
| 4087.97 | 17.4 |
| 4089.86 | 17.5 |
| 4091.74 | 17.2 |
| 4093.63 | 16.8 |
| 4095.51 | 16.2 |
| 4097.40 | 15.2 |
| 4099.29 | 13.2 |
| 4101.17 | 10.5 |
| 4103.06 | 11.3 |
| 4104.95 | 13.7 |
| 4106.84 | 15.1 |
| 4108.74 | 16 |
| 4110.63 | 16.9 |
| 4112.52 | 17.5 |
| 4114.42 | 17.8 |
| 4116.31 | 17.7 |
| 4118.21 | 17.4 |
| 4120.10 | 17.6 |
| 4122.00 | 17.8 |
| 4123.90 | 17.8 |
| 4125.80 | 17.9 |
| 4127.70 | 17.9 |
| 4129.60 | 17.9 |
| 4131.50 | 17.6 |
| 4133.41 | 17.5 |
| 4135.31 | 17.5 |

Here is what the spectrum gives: 1.20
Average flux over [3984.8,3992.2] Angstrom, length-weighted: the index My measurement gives 17.6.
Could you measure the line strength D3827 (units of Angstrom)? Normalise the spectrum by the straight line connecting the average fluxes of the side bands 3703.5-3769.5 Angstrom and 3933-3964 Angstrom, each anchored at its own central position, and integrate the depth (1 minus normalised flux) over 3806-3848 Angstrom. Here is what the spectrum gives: -3.71 Angstrom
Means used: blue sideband 13.6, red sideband 15.7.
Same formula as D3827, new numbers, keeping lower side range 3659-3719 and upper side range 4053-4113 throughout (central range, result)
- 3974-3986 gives -0.6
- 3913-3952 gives -0.5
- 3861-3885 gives -3.2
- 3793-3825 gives -2.9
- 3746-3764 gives -0.2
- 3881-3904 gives 1.0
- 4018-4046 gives -3.3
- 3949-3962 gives -1.0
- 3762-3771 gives -0.1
